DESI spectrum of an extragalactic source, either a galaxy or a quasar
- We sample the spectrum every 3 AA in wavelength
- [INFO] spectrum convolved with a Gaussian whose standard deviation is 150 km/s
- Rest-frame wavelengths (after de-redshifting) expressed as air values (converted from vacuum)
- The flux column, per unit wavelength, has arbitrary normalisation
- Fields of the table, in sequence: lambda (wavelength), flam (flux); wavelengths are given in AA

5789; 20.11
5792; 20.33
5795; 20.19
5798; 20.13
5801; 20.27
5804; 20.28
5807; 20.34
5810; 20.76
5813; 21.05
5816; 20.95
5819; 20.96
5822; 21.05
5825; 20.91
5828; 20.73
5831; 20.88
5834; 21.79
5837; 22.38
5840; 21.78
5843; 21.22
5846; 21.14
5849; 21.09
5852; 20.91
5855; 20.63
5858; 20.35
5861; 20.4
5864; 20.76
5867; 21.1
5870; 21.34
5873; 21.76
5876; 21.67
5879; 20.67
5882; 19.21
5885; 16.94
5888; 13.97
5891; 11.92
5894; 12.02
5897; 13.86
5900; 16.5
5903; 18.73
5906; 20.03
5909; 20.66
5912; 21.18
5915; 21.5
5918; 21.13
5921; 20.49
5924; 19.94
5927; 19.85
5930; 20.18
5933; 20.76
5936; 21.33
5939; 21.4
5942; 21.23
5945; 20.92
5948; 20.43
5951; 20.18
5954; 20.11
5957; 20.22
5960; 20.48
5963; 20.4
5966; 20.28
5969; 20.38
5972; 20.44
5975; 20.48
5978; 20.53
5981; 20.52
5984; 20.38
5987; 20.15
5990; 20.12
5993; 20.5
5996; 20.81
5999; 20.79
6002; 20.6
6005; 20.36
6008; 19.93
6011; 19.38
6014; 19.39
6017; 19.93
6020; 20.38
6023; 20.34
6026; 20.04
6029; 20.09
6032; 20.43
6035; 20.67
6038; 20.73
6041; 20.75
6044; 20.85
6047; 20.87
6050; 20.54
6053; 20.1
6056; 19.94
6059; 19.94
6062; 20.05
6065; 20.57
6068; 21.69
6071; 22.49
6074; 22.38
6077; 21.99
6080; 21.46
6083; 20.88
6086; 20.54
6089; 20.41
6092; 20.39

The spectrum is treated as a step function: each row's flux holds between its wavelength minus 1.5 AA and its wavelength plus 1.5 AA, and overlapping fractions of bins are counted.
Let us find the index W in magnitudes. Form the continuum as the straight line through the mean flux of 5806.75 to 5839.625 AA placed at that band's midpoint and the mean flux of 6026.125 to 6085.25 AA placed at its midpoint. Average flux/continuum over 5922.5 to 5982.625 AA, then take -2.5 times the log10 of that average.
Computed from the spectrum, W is 0.02 mag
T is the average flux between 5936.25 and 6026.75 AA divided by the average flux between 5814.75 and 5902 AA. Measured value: 1.04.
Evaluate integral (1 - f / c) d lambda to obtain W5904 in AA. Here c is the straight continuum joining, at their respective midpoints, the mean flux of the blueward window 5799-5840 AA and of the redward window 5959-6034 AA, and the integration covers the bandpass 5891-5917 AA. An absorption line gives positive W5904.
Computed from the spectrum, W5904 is 3.6 AA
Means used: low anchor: 21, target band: 17.8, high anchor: 20.3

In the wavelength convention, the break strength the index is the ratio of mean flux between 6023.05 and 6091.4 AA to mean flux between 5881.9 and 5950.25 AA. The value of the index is 1.10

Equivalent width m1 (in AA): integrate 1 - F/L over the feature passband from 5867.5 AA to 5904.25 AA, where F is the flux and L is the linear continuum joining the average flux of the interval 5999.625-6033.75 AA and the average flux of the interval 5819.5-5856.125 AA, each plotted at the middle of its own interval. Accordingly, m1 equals 6.1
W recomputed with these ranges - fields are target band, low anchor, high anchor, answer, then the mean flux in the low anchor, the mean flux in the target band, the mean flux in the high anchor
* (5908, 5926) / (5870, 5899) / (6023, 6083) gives -0.17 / 17.1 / 20.8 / 20.8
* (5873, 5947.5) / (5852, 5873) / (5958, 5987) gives 0.09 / 20.8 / 19.1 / 20.4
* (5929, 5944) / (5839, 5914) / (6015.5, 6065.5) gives -0.07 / 19.2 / 21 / 20.4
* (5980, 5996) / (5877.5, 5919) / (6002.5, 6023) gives -0.05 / 17.7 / 20.4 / 20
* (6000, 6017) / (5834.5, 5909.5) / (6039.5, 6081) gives 0.03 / 19.3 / 20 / 21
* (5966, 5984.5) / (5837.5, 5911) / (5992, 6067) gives -0.03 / 19.2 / 20.4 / 20.3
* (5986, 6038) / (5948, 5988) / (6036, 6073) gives 0.02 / 20.4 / 20.2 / 20.7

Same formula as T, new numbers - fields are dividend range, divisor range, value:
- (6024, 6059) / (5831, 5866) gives 0.97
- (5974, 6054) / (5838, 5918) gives 1.05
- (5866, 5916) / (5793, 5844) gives 0.88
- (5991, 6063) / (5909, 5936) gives 0.98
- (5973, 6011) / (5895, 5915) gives 1.10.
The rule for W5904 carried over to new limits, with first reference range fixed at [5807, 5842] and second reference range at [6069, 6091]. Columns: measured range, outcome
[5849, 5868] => 0.4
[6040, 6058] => 0.8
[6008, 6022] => 1.0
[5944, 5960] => 0.7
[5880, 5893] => 3.5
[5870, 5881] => 0.0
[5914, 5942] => 0.7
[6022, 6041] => 0.9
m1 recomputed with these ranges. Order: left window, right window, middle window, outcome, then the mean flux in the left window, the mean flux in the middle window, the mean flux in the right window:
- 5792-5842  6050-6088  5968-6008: 1.0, 20.9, 20.4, 21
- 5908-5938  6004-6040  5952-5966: 0.1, 20.7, 20.3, 20.1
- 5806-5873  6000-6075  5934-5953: -0.1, 21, 20.9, 20.5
